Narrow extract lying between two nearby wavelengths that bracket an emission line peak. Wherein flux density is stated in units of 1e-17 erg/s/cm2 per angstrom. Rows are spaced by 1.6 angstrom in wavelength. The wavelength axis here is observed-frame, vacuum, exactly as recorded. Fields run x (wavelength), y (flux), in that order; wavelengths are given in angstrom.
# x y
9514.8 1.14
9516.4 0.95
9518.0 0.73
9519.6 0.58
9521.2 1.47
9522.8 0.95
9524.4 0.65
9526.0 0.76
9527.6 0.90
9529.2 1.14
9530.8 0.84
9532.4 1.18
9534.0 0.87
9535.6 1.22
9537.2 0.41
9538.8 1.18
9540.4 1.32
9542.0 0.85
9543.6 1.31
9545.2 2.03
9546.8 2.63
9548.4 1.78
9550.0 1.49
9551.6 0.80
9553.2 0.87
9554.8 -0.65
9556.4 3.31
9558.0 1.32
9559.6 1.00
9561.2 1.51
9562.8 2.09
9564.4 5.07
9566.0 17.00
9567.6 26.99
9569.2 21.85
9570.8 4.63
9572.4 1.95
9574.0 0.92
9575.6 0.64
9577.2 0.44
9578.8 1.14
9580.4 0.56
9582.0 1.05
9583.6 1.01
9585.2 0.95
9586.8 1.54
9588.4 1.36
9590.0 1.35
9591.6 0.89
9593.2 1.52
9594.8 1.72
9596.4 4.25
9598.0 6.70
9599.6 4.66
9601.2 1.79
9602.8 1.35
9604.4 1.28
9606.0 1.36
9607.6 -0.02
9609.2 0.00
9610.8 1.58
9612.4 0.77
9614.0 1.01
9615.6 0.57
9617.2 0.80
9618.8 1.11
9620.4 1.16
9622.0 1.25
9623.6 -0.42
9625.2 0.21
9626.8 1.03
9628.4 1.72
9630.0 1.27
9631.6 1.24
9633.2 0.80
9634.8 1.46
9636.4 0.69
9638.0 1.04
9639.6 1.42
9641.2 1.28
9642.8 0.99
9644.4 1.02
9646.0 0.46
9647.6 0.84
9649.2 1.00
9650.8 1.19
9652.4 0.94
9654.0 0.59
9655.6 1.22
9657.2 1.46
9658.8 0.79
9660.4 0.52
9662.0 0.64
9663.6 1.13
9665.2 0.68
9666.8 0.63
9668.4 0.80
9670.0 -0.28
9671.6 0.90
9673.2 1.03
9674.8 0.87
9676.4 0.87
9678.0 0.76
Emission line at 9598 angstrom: [N II] 6583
